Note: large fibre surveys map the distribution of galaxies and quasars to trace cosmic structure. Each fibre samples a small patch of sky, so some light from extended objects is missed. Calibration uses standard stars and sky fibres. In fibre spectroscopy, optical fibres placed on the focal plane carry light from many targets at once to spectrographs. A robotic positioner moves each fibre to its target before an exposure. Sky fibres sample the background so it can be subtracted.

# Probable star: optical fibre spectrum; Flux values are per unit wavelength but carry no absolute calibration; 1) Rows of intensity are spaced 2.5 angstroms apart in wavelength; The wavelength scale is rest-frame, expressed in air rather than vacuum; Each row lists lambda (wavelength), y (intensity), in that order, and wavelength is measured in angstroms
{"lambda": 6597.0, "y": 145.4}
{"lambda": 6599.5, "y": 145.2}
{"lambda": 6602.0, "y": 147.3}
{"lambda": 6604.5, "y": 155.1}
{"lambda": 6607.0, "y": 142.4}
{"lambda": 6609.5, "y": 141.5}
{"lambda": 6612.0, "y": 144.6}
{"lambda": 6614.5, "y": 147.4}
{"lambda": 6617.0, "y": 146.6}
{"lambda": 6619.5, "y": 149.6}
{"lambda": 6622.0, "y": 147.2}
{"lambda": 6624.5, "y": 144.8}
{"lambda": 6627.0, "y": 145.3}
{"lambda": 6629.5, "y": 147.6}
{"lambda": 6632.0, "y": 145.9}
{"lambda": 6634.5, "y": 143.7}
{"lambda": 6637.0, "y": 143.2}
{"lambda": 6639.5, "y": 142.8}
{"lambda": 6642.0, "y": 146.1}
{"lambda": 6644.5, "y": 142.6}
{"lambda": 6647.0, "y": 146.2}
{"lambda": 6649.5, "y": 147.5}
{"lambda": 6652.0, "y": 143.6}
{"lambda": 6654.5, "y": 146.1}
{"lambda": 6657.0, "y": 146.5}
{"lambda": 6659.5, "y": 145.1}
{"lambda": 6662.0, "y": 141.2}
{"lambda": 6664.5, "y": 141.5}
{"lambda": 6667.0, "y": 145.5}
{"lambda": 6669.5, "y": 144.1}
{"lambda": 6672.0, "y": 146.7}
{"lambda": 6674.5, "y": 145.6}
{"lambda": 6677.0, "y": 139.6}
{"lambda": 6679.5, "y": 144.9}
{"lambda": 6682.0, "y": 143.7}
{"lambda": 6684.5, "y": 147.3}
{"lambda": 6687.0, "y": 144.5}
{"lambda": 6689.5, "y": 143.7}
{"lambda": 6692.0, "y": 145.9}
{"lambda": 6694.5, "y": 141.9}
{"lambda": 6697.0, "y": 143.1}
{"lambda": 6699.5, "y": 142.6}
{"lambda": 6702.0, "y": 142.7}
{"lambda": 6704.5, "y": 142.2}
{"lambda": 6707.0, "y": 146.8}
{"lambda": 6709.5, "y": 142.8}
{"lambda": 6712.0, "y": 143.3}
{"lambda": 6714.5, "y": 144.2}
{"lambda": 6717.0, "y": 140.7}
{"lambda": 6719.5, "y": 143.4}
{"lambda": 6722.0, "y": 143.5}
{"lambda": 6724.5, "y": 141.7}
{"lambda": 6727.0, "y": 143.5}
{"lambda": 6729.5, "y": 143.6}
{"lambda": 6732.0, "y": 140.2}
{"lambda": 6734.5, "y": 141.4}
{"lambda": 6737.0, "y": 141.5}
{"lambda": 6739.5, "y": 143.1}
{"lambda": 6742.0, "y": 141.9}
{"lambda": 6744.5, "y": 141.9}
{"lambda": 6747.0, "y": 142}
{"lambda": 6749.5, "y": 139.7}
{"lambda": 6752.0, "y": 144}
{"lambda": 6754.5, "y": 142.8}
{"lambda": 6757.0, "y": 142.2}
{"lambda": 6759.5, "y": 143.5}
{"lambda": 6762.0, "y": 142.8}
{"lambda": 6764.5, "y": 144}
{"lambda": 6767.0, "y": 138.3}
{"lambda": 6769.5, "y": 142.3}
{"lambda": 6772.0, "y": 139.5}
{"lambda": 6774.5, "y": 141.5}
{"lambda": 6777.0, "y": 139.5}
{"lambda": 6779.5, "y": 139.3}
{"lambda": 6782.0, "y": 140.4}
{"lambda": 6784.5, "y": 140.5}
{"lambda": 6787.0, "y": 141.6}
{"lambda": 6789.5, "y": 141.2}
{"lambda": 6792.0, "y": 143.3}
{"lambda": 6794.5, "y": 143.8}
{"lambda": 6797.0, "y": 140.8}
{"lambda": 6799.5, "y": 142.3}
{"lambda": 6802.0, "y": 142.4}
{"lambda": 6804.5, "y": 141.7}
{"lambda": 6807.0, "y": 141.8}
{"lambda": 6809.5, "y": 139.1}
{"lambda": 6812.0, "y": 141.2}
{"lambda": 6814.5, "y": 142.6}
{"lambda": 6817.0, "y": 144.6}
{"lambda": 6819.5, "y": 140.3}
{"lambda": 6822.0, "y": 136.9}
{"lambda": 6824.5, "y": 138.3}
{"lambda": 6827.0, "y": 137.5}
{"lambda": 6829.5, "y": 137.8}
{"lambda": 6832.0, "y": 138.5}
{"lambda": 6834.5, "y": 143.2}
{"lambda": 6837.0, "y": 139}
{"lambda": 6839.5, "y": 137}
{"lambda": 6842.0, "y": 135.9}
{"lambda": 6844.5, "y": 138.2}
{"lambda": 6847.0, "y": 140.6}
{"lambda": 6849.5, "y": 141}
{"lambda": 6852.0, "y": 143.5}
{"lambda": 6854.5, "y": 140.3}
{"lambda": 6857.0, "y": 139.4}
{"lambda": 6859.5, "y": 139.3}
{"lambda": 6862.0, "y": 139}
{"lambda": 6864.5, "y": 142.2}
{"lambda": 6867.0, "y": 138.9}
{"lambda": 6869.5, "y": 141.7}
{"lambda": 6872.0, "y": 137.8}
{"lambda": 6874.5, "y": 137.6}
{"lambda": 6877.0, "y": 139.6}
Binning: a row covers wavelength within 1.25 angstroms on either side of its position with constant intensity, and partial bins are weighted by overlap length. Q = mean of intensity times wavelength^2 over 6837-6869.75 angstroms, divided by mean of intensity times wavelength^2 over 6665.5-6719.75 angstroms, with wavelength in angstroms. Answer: 1.02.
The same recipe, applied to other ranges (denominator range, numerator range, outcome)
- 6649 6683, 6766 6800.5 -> 1.01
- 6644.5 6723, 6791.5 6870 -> 1.02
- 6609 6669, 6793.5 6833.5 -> 1.02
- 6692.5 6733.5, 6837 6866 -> 1.02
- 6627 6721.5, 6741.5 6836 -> 1.01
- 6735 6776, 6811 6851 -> 1.01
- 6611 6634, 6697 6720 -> 1.00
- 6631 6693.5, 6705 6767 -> 1.01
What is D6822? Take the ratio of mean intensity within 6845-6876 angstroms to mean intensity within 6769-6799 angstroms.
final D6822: 0.99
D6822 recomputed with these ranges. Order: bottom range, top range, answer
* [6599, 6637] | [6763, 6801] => 0.97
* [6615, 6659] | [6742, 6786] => 0.97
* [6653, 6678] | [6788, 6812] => 0.98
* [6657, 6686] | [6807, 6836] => 0.97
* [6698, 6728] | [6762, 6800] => 0.99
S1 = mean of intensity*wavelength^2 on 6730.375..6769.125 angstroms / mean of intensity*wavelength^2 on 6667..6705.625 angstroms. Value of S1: 1.0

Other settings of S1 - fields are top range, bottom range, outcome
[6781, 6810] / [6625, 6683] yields 1.02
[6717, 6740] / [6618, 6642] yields 1.01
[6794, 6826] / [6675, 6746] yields 1.02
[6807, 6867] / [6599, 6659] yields 1.02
